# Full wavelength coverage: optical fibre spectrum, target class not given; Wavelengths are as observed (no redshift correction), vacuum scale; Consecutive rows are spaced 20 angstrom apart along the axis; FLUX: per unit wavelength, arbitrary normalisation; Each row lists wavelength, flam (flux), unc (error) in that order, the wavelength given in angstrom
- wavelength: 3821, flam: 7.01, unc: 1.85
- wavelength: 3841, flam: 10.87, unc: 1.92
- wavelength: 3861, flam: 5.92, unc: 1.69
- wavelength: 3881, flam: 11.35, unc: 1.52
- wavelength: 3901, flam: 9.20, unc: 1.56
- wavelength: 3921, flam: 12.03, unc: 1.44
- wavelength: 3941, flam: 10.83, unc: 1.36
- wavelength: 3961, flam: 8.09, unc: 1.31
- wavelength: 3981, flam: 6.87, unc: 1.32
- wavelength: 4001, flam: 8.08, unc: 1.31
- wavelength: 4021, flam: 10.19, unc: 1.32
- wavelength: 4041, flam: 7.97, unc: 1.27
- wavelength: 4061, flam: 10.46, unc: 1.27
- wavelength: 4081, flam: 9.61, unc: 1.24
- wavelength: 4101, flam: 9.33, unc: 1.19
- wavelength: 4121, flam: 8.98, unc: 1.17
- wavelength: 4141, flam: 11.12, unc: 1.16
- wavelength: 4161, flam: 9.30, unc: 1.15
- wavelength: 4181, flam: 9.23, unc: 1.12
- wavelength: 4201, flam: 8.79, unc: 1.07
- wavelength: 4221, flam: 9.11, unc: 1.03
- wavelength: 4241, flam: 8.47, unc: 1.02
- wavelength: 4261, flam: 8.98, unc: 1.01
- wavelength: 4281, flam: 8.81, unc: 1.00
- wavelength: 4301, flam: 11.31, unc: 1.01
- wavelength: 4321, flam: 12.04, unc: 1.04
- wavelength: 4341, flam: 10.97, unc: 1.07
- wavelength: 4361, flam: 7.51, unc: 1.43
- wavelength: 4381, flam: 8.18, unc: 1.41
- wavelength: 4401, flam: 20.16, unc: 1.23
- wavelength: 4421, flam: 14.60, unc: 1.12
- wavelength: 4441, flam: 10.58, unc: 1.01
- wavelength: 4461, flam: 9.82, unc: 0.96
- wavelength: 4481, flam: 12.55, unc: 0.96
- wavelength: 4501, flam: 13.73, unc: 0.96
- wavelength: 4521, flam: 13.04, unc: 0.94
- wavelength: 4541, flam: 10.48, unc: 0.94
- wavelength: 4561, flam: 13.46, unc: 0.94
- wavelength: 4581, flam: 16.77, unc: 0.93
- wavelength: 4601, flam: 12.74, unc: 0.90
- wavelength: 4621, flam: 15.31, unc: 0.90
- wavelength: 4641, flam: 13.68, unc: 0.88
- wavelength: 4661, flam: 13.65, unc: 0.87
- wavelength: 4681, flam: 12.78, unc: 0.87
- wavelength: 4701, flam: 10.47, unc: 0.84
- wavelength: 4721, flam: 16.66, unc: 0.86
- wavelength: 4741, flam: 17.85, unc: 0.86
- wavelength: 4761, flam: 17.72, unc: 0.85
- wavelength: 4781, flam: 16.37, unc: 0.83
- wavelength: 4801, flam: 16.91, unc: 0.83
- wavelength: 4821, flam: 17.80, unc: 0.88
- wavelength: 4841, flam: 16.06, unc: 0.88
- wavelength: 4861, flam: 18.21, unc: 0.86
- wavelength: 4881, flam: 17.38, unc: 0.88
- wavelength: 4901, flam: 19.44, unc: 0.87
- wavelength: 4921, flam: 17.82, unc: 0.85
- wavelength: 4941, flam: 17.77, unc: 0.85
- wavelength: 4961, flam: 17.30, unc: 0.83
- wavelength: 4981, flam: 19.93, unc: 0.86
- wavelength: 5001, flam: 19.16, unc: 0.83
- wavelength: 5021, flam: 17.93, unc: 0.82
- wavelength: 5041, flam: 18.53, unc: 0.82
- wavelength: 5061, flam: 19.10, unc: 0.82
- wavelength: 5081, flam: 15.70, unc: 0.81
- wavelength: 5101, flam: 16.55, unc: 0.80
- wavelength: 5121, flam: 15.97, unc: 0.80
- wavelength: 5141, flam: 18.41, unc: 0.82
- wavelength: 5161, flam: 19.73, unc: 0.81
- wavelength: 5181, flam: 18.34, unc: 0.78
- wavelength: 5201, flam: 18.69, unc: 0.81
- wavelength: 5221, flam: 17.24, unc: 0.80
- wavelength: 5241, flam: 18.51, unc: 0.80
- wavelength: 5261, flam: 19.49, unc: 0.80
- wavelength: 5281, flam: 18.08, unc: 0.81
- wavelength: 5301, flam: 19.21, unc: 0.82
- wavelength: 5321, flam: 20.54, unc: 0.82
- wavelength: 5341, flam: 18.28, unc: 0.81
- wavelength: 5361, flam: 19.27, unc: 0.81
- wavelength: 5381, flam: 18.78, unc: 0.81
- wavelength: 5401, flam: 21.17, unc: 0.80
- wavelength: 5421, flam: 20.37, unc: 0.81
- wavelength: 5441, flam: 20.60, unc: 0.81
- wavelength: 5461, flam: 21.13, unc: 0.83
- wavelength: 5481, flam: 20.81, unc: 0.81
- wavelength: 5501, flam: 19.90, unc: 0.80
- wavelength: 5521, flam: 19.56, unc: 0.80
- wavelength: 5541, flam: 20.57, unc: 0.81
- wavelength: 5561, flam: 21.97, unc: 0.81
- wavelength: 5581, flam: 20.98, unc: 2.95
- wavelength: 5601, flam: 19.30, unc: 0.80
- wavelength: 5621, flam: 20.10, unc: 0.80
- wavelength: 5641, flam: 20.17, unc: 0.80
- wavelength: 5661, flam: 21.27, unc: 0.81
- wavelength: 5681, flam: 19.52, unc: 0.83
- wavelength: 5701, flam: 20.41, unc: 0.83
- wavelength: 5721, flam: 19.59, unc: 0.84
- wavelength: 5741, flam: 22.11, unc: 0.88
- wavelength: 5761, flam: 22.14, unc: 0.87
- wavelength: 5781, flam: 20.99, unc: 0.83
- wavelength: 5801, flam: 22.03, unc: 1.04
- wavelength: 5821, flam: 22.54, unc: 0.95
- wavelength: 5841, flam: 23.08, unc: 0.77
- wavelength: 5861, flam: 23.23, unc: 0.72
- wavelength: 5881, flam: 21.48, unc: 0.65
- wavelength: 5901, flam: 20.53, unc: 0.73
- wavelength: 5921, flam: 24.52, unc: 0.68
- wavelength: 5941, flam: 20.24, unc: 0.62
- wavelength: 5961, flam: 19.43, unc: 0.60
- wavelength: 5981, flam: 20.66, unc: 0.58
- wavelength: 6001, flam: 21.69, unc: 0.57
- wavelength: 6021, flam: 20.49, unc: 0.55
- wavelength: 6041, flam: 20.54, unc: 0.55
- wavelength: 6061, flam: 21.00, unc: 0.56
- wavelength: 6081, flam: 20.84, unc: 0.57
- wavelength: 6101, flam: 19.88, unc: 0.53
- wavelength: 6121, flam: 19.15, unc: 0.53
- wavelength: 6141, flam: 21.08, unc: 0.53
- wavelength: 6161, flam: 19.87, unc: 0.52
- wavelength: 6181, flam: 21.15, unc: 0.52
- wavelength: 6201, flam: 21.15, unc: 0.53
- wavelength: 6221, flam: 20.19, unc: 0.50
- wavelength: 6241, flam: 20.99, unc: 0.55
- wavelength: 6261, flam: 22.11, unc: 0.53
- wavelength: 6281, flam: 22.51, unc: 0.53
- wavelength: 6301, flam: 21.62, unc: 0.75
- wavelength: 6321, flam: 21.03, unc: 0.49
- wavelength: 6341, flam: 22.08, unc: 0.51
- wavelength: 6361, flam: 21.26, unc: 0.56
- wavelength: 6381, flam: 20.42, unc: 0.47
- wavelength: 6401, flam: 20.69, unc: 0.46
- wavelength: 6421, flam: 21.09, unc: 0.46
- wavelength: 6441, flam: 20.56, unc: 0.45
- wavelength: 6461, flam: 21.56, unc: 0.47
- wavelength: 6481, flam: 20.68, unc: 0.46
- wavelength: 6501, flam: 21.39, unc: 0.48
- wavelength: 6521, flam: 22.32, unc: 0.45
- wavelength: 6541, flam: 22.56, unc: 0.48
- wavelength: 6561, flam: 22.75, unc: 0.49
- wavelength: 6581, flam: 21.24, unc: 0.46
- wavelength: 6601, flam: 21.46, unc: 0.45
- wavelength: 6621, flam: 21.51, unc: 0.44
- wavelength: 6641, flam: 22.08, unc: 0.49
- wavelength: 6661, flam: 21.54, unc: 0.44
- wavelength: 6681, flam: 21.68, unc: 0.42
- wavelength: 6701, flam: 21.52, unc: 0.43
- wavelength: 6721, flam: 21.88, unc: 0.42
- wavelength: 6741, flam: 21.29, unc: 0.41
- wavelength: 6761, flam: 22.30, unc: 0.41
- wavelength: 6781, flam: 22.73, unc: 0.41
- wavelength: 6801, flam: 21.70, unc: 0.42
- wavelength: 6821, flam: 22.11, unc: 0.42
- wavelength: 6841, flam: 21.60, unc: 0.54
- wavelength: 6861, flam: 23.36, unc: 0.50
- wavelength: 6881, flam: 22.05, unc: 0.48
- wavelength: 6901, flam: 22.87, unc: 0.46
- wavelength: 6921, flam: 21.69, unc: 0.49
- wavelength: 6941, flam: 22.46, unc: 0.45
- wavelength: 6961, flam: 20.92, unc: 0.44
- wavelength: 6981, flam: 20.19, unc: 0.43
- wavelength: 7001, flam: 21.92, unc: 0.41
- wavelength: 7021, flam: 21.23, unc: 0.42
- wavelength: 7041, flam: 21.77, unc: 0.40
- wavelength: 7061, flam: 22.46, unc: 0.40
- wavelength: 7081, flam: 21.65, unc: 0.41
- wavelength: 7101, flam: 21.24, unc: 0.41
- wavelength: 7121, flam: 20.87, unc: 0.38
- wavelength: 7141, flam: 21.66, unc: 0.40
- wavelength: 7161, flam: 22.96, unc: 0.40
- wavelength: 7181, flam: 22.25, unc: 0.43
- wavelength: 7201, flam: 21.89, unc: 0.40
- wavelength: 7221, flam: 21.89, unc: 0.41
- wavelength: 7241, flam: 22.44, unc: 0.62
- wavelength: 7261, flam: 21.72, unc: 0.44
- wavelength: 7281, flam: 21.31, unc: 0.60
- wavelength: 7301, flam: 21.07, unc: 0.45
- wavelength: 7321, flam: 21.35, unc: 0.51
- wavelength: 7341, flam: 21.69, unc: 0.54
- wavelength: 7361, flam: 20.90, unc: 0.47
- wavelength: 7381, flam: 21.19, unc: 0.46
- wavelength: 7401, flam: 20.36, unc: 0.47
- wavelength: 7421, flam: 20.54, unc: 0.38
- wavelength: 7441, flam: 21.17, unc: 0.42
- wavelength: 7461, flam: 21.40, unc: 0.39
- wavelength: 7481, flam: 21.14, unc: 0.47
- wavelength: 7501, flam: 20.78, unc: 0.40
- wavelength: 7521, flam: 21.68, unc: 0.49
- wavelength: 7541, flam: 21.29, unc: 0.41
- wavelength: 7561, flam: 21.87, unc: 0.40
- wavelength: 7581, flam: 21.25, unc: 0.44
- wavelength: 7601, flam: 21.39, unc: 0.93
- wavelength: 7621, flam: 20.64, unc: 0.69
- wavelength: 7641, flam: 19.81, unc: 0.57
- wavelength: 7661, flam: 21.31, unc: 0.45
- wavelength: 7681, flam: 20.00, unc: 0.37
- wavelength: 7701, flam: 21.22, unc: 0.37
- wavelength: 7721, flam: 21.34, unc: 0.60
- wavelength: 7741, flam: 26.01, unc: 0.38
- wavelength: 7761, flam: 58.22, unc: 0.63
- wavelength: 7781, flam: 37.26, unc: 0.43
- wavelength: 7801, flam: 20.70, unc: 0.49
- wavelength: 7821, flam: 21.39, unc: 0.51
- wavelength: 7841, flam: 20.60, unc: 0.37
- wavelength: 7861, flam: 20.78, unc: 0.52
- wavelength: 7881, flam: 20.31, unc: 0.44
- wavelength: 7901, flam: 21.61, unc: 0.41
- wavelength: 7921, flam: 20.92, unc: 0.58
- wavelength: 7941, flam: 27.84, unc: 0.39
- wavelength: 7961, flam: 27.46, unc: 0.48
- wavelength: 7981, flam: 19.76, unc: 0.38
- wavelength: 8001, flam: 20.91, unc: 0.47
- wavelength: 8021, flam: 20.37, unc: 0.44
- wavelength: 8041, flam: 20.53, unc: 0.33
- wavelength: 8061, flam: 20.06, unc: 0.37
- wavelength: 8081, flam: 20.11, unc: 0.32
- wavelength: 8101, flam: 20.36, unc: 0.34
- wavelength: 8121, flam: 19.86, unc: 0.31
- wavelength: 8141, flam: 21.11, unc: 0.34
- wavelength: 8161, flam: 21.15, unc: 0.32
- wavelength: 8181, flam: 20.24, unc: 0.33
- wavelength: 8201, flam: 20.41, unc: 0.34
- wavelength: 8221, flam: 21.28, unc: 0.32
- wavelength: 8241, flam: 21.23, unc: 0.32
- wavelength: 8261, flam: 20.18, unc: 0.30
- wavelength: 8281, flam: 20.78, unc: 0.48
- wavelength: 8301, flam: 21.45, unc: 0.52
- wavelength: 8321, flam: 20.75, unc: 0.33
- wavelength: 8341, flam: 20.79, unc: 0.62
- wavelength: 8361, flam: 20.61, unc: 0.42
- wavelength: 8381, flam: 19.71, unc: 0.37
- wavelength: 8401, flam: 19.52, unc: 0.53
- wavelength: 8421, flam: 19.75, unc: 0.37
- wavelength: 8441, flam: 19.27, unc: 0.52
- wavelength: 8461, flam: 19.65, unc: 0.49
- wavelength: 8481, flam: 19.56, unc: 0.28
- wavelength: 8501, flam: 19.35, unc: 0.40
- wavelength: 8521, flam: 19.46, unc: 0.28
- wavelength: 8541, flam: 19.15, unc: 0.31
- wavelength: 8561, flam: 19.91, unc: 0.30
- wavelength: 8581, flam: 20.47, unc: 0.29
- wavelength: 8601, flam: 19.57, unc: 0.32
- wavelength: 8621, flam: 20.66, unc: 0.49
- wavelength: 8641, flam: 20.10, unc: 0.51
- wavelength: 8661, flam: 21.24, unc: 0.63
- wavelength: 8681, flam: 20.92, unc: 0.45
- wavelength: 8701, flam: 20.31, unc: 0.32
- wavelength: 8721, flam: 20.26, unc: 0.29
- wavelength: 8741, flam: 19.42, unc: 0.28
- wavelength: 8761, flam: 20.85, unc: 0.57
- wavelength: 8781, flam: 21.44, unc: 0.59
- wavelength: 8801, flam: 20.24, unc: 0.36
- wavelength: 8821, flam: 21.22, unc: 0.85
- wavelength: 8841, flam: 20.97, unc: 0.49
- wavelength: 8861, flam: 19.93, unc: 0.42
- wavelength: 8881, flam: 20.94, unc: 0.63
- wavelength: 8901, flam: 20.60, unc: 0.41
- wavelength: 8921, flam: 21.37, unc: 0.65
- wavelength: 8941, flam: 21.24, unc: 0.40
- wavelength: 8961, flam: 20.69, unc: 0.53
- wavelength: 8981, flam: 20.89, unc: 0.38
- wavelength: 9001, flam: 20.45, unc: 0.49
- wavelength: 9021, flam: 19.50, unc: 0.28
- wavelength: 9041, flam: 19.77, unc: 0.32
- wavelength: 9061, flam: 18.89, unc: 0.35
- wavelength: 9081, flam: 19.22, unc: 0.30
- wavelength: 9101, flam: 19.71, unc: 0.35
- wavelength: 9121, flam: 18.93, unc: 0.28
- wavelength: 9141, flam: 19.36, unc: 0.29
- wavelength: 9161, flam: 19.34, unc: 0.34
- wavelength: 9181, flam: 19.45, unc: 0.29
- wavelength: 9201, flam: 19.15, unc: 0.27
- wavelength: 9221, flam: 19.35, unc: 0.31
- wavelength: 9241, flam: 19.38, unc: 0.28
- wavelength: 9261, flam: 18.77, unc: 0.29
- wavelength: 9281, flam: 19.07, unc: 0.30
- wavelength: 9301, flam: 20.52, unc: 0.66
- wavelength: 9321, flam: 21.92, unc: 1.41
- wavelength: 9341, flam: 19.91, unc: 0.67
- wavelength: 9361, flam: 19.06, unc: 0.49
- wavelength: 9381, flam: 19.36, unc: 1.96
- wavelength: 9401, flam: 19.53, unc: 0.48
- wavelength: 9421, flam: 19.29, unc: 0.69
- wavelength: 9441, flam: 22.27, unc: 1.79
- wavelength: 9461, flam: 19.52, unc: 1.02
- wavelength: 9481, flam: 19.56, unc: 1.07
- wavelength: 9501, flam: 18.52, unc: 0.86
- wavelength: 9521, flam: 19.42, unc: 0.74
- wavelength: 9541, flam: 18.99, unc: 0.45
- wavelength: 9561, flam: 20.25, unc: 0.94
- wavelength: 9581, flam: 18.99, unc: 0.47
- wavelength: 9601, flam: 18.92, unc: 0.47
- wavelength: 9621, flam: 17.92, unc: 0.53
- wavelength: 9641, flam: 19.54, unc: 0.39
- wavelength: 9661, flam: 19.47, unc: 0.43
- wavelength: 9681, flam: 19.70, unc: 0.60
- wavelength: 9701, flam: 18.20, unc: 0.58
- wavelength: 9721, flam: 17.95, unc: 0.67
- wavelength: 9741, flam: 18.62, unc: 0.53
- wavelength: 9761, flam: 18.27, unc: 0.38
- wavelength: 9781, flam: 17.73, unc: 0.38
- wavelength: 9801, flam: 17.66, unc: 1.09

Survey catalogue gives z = 0.182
